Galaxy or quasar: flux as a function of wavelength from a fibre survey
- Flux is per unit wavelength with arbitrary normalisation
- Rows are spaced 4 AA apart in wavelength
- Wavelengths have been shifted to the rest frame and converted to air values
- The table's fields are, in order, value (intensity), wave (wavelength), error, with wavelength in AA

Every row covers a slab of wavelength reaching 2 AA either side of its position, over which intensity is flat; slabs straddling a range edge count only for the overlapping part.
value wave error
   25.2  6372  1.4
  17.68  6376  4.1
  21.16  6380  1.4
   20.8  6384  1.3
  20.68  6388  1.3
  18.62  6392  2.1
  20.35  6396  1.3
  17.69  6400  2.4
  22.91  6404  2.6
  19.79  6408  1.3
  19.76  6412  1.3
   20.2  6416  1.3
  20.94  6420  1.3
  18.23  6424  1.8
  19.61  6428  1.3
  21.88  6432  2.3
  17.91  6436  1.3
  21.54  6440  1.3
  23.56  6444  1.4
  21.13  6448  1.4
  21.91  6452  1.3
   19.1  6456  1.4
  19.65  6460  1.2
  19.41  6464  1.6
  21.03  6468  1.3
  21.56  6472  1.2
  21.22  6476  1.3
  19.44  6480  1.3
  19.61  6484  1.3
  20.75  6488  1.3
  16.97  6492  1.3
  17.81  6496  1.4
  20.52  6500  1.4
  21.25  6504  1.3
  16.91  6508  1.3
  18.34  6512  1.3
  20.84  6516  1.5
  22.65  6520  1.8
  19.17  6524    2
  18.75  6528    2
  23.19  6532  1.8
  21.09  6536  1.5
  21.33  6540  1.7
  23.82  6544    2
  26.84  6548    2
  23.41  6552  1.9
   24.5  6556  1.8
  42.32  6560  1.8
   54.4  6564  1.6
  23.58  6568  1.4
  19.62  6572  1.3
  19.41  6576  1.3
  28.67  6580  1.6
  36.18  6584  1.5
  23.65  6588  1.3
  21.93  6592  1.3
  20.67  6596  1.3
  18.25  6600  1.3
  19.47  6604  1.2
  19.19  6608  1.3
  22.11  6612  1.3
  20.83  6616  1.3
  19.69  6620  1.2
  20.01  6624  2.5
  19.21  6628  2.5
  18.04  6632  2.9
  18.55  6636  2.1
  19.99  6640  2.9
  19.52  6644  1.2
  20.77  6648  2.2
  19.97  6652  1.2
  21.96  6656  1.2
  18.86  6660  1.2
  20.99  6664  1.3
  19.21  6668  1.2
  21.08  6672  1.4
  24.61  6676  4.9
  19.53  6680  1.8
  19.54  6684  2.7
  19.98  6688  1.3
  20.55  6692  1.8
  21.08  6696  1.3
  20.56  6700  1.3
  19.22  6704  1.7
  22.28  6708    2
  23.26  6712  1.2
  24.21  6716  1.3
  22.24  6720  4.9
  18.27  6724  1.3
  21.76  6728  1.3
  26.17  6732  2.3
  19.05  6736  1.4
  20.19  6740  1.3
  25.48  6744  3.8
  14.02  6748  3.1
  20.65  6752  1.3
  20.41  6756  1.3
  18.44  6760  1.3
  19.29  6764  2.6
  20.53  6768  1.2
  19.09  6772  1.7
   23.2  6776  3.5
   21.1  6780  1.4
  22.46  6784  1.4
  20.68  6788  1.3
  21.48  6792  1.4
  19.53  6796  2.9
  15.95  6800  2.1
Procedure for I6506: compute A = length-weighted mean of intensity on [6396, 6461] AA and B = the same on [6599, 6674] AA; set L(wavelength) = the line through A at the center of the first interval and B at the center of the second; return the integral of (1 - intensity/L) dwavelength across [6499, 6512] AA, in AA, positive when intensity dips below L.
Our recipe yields 0.6 AA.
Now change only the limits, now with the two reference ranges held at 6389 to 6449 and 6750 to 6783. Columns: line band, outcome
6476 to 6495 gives 0.90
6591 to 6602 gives 0.11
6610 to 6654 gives 1.02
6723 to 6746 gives -1.79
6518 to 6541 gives -0.80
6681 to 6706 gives 0.30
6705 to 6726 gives -1.58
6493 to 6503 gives 0.56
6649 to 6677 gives -0.62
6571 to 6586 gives -4.47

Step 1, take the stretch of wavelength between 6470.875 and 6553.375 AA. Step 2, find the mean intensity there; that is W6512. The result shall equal 20.7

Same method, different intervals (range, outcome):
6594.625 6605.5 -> 19.4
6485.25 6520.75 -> 19.5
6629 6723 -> 20.7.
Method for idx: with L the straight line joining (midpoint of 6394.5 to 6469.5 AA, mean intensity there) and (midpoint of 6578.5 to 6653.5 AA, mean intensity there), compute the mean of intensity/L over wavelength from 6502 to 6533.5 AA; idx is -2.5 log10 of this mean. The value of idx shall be 0.04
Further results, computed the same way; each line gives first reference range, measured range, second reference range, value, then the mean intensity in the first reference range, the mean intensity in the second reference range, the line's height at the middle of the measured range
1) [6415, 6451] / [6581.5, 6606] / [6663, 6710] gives -0.14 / 20.6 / 20.7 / 20.7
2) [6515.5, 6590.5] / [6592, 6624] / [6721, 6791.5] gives 0.22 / 26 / 20.7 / 24.6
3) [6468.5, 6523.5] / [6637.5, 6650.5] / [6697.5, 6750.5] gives 0.04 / 19.9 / 21.3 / 20.8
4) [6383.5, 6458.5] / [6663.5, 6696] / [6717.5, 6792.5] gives 0.00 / 20.3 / 20.8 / 20.7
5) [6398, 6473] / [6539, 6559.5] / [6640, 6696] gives -0.24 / 20.4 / 20.5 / 20.5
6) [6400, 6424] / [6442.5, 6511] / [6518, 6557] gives 0.07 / 20.3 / 22.4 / 21.4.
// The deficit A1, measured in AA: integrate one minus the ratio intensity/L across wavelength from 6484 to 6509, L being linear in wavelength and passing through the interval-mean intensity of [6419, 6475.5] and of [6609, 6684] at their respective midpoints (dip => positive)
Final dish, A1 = 1.6 AA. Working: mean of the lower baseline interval 20.5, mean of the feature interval 19.2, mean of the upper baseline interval 20.2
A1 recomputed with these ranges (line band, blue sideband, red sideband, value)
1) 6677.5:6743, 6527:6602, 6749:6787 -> 2.2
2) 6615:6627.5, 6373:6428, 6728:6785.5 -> 0.3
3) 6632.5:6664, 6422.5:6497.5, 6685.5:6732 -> 1.8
